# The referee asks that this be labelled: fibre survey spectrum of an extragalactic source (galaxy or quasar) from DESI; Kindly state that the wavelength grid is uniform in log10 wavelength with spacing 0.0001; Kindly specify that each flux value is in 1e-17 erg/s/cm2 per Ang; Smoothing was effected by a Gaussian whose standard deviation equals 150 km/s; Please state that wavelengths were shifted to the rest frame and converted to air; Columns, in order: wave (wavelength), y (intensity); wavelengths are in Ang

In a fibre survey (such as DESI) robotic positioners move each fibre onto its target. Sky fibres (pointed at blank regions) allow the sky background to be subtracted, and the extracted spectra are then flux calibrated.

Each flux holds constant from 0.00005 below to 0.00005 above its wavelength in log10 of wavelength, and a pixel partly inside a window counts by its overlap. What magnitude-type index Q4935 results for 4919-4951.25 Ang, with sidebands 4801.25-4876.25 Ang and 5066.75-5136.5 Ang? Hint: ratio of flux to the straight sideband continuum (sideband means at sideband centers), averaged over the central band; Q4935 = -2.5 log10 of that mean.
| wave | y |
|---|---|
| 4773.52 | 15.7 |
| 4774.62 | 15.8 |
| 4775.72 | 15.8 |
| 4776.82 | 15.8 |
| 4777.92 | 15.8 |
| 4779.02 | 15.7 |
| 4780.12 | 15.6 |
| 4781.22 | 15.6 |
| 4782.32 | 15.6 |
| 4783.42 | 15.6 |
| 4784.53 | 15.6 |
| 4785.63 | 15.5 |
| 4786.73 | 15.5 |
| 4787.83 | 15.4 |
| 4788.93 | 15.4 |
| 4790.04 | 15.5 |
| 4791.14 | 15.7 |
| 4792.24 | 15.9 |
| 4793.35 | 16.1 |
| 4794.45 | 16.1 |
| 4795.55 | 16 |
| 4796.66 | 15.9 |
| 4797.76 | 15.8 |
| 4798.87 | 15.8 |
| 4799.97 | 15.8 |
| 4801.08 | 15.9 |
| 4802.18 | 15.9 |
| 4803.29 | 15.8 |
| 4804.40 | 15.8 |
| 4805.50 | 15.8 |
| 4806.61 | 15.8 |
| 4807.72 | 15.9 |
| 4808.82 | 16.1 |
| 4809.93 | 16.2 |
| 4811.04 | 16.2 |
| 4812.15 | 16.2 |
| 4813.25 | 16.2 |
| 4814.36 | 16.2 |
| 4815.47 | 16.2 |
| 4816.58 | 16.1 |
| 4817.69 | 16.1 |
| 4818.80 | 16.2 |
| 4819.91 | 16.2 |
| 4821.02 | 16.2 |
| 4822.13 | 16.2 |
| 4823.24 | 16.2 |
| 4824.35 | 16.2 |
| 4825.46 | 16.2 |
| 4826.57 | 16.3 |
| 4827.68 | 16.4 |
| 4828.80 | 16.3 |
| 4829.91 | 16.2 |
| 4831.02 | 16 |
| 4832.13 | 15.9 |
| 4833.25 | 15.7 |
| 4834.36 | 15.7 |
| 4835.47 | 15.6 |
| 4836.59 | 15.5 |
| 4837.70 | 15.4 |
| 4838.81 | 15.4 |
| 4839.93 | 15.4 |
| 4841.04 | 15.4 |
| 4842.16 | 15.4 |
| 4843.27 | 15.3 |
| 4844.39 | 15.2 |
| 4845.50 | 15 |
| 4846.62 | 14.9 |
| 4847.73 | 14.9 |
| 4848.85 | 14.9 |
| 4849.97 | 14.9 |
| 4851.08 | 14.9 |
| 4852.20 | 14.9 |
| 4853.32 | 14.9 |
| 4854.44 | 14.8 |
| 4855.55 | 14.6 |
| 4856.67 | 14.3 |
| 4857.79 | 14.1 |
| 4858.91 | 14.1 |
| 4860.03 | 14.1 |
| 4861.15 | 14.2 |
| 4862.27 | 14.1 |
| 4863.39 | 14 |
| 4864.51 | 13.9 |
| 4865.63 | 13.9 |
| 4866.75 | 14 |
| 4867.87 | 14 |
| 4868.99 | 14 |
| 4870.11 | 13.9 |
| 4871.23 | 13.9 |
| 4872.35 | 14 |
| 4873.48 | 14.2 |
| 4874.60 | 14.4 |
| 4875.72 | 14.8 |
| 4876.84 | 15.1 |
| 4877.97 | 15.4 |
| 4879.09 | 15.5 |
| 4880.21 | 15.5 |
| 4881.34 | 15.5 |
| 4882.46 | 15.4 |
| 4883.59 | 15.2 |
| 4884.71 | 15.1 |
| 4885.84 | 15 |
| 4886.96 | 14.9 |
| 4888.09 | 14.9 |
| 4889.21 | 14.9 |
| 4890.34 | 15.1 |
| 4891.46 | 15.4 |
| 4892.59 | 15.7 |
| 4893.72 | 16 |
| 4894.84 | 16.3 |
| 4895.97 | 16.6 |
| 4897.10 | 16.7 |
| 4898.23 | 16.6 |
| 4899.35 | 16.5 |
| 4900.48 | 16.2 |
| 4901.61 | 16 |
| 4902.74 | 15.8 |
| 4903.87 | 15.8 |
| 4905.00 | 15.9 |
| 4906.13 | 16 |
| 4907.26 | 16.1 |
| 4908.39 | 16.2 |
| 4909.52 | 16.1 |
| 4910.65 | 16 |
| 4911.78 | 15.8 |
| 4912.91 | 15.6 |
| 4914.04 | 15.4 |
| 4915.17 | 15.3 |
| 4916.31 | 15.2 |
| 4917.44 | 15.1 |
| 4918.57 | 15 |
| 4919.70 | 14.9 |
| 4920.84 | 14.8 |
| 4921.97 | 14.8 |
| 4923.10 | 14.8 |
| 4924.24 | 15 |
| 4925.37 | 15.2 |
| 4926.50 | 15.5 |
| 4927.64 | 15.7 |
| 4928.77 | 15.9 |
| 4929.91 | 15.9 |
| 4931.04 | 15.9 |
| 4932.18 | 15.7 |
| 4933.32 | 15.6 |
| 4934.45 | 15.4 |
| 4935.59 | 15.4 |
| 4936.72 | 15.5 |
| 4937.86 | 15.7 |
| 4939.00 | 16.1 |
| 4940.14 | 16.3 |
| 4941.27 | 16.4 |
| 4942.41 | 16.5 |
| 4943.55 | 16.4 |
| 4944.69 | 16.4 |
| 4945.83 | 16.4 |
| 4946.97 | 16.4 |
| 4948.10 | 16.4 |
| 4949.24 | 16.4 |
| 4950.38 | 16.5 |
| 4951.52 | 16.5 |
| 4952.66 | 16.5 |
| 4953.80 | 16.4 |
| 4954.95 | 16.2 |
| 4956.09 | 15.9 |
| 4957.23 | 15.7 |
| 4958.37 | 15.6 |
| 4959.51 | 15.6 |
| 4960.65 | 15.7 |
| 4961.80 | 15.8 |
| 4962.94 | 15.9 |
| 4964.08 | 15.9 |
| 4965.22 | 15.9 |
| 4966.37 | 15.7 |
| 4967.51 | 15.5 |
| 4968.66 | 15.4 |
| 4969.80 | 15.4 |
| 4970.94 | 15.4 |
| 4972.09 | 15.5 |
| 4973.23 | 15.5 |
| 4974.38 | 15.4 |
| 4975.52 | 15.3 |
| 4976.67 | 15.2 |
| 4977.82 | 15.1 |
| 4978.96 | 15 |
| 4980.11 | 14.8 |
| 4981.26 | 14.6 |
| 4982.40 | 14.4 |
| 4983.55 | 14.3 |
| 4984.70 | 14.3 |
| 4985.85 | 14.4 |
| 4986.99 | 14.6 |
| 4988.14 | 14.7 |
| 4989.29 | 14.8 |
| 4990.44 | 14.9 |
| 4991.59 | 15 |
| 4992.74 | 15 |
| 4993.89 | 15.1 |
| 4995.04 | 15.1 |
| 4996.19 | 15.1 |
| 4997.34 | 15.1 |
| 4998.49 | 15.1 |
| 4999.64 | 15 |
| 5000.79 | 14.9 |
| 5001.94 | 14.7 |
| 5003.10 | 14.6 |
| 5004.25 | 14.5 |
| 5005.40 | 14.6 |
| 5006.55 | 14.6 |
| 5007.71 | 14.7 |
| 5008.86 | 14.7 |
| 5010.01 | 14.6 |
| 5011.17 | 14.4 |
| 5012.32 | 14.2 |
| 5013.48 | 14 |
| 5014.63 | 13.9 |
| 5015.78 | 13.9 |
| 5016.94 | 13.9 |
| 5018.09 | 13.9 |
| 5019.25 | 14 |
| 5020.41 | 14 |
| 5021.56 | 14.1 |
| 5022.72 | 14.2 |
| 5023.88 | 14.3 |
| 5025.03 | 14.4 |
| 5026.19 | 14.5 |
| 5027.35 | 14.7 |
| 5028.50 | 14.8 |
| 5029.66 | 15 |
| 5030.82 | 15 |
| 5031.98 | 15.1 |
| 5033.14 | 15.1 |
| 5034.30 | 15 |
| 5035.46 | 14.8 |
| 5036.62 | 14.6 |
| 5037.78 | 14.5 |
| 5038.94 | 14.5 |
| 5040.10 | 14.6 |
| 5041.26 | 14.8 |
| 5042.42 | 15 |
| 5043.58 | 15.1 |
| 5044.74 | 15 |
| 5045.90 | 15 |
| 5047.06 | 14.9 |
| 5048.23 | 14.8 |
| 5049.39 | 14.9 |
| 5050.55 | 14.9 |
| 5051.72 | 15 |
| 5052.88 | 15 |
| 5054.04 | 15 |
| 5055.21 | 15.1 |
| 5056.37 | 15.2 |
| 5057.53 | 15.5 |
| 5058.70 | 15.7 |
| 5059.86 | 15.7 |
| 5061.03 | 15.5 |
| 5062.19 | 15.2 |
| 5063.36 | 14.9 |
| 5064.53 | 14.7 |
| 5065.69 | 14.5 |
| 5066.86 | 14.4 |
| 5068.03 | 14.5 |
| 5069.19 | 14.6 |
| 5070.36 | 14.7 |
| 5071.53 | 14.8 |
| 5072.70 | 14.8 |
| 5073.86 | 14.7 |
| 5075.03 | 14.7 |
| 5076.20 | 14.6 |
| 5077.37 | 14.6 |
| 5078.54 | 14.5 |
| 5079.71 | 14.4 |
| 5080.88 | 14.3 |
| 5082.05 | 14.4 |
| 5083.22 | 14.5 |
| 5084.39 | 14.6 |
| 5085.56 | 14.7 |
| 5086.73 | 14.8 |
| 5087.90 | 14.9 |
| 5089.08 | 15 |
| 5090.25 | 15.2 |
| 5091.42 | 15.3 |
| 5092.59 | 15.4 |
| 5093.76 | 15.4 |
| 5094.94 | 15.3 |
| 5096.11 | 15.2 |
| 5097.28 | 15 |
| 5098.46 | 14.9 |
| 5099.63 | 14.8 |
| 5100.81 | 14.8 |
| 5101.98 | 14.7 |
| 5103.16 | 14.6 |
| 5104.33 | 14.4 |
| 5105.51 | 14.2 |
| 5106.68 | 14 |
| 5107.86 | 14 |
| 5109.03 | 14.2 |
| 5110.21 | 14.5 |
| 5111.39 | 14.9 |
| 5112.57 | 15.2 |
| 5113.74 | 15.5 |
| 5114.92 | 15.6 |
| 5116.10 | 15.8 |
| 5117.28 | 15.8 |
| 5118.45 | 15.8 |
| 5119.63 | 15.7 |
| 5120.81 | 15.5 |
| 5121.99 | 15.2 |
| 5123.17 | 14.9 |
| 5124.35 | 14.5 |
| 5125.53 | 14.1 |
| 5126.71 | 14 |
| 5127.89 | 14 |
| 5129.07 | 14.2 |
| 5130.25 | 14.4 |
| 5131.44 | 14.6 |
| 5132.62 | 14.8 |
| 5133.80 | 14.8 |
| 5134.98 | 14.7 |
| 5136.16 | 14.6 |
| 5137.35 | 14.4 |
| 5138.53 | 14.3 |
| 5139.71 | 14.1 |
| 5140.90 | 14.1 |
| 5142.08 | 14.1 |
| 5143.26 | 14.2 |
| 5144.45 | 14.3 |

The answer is -0.049 mag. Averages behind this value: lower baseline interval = 15.3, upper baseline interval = 14.8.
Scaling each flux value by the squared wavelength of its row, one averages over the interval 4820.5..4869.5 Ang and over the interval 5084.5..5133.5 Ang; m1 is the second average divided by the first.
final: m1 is 1.1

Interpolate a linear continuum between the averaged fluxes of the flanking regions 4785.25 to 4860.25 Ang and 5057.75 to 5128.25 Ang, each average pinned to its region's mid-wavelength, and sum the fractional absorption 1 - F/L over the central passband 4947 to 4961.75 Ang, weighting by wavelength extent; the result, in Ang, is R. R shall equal -0.8 Ang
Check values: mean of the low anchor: 15.6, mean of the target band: 16.1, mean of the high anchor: 14.9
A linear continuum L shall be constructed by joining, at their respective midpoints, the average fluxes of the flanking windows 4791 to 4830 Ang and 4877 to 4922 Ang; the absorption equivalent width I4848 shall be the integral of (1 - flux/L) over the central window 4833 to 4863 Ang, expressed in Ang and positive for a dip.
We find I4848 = 1.8 Ang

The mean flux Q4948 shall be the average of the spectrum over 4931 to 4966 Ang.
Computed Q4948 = 16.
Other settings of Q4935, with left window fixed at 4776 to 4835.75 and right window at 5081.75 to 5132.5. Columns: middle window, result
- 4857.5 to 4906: 0.04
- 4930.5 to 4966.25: -0.04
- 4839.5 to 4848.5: 0.04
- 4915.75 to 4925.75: 0.04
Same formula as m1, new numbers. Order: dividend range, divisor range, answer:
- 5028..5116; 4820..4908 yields 1.06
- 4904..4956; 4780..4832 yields 1.04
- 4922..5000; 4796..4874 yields 1.07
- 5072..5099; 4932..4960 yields 0.98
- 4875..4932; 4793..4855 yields 1.02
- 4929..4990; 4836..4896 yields 1.09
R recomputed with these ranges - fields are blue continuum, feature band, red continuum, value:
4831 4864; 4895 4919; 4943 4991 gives -1.04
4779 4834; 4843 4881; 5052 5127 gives 2.86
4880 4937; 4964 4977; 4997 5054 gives -0.36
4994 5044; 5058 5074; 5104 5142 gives -0.29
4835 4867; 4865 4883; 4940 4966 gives 0.58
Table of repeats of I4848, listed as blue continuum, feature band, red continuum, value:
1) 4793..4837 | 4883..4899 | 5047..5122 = 0.1 Ang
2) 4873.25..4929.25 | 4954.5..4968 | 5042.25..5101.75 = -0.4 Ang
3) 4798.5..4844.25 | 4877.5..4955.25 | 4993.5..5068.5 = -1.9 Ang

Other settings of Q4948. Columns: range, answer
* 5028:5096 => 14.9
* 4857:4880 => 14.3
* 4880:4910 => 15.8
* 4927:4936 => 15.7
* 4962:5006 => 15.1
